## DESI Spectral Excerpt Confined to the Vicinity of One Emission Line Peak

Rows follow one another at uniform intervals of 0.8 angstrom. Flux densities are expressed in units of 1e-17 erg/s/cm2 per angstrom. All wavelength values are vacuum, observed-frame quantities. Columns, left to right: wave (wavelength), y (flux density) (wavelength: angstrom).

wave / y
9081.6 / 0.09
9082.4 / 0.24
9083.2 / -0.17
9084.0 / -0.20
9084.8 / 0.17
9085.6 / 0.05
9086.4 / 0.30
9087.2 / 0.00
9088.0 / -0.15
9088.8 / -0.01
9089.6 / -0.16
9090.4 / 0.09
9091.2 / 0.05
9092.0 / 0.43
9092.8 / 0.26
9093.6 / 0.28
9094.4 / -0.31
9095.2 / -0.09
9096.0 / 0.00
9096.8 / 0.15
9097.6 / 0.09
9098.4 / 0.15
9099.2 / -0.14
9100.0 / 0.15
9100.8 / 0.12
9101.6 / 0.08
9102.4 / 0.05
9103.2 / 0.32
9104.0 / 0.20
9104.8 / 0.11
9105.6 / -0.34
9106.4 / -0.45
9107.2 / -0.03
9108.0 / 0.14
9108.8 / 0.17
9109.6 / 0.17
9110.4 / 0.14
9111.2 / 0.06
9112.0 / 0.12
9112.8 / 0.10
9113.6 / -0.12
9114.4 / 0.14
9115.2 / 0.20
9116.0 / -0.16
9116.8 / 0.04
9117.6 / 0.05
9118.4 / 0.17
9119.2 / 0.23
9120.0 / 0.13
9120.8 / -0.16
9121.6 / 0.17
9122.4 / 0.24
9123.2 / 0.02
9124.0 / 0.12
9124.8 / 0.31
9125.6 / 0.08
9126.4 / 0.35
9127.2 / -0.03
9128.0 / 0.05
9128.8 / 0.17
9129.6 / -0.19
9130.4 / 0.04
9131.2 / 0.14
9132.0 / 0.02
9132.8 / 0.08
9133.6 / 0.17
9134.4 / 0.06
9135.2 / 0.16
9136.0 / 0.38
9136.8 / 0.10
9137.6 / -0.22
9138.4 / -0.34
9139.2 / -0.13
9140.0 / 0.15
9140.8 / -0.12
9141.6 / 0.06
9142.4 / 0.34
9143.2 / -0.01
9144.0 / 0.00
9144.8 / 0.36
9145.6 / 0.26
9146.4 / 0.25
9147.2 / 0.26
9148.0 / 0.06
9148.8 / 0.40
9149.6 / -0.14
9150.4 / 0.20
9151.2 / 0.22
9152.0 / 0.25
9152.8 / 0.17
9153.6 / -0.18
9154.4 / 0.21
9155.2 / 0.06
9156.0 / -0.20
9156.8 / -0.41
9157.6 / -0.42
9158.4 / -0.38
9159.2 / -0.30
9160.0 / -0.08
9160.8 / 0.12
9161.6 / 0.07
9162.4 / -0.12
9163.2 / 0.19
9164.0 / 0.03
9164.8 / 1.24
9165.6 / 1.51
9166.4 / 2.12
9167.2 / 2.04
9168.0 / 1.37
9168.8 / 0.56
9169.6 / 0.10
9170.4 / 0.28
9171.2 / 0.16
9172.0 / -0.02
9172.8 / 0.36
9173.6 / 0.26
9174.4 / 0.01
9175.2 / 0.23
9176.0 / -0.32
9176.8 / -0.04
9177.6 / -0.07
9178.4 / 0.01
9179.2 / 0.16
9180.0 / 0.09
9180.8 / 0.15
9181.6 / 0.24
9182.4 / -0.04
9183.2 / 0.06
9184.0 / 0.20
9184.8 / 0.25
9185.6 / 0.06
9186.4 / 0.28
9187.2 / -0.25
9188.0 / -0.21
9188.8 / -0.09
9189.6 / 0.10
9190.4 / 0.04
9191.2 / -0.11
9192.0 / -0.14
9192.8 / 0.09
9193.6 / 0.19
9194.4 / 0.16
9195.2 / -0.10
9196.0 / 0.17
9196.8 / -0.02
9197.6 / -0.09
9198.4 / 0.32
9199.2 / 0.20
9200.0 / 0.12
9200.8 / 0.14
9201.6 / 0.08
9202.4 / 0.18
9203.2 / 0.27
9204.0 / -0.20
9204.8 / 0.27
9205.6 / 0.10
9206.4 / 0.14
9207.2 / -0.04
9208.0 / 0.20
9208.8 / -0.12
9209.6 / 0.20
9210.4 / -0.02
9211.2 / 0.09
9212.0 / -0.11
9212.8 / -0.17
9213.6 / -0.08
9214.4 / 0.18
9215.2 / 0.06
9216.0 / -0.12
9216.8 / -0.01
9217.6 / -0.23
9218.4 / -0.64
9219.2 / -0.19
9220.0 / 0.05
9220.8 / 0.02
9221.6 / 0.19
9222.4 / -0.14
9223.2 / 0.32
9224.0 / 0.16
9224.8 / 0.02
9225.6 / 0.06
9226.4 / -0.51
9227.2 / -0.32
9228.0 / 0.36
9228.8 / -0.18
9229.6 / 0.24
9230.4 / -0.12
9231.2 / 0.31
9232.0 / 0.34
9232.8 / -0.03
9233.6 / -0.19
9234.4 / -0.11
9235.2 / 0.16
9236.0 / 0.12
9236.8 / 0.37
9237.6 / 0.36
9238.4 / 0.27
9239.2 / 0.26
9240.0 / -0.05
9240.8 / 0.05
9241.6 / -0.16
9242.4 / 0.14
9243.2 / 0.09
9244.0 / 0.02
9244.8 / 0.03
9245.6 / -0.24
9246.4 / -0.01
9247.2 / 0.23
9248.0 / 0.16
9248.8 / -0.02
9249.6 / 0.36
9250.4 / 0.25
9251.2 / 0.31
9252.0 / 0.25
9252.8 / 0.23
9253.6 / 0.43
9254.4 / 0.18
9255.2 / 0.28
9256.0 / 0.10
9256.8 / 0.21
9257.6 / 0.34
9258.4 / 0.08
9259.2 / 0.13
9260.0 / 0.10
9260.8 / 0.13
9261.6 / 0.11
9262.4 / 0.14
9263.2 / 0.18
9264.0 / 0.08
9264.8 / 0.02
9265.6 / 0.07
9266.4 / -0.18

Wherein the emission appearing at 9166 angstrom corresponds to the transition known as [O III] 5007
